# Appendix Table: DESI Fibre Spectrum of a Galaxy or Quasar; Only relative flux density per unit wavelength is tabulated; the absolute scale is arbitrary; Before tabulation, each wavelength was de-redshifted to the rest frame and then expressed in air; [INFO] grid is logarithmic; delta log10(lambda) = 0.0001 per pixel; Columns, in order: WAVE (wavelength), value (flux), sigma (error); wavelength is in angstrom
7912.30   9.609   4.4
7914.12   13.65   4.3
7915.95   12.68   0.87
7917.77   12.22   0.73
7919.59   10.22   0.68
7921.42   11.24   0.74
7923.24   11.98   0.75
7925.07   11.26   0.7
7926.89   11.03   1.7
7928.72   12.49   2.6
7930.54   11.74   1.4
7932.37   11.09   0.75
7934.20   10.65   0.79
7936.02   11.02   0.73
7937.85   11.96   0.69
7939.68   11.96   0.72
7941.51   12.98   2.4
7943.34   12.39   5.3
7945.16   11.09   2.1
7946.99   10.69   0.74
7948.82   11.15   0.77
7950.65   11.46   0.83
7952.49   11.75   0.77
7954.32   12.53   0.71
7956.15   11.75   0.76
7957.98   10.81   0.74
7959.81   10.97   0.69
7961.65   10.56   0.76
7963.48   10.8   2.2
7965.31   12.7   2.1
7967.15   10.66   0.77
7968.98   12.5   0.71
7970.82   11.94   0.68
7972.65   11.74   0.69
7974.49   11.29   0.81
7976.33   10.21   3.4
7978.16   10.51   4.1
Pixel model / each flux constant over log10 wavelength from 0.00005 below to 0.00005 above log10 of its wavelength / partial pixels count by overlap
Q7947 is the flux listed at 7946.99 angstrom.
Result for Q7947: 10.69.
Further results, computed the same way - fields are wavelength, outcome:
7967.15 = 10.66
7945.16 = 11.09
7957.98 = 10.81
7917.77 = 12.22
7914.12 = 13.65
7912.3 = 9.609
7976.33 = 10.21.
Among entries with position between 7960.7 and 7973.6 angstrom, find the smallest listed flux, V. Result 10.56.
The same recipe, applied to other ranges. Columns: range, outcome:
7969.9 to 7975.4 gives 11.29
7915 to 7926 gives 10.22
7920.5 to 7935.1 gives 10.65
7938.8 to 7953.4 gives 10.69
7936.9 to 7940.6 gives 11.96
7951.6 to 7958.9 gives 10.81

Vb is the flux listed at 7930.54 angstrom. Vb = 11.74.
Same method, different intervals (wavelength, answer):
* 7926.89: 11.03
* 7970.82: 11.94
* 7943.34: 12.39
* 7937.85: 11.96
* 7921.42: 11.24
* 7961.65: 10.56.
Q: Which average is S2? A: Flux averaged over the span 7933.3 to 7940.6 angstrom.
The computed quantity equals 11.4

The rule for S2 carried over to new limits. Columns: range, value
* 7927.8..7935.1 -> 11.5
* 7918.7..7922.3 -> 10.7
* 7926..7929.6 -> 11.7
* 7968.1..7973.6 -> 12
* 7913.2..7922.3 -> 12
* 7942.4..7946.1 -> 11.8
